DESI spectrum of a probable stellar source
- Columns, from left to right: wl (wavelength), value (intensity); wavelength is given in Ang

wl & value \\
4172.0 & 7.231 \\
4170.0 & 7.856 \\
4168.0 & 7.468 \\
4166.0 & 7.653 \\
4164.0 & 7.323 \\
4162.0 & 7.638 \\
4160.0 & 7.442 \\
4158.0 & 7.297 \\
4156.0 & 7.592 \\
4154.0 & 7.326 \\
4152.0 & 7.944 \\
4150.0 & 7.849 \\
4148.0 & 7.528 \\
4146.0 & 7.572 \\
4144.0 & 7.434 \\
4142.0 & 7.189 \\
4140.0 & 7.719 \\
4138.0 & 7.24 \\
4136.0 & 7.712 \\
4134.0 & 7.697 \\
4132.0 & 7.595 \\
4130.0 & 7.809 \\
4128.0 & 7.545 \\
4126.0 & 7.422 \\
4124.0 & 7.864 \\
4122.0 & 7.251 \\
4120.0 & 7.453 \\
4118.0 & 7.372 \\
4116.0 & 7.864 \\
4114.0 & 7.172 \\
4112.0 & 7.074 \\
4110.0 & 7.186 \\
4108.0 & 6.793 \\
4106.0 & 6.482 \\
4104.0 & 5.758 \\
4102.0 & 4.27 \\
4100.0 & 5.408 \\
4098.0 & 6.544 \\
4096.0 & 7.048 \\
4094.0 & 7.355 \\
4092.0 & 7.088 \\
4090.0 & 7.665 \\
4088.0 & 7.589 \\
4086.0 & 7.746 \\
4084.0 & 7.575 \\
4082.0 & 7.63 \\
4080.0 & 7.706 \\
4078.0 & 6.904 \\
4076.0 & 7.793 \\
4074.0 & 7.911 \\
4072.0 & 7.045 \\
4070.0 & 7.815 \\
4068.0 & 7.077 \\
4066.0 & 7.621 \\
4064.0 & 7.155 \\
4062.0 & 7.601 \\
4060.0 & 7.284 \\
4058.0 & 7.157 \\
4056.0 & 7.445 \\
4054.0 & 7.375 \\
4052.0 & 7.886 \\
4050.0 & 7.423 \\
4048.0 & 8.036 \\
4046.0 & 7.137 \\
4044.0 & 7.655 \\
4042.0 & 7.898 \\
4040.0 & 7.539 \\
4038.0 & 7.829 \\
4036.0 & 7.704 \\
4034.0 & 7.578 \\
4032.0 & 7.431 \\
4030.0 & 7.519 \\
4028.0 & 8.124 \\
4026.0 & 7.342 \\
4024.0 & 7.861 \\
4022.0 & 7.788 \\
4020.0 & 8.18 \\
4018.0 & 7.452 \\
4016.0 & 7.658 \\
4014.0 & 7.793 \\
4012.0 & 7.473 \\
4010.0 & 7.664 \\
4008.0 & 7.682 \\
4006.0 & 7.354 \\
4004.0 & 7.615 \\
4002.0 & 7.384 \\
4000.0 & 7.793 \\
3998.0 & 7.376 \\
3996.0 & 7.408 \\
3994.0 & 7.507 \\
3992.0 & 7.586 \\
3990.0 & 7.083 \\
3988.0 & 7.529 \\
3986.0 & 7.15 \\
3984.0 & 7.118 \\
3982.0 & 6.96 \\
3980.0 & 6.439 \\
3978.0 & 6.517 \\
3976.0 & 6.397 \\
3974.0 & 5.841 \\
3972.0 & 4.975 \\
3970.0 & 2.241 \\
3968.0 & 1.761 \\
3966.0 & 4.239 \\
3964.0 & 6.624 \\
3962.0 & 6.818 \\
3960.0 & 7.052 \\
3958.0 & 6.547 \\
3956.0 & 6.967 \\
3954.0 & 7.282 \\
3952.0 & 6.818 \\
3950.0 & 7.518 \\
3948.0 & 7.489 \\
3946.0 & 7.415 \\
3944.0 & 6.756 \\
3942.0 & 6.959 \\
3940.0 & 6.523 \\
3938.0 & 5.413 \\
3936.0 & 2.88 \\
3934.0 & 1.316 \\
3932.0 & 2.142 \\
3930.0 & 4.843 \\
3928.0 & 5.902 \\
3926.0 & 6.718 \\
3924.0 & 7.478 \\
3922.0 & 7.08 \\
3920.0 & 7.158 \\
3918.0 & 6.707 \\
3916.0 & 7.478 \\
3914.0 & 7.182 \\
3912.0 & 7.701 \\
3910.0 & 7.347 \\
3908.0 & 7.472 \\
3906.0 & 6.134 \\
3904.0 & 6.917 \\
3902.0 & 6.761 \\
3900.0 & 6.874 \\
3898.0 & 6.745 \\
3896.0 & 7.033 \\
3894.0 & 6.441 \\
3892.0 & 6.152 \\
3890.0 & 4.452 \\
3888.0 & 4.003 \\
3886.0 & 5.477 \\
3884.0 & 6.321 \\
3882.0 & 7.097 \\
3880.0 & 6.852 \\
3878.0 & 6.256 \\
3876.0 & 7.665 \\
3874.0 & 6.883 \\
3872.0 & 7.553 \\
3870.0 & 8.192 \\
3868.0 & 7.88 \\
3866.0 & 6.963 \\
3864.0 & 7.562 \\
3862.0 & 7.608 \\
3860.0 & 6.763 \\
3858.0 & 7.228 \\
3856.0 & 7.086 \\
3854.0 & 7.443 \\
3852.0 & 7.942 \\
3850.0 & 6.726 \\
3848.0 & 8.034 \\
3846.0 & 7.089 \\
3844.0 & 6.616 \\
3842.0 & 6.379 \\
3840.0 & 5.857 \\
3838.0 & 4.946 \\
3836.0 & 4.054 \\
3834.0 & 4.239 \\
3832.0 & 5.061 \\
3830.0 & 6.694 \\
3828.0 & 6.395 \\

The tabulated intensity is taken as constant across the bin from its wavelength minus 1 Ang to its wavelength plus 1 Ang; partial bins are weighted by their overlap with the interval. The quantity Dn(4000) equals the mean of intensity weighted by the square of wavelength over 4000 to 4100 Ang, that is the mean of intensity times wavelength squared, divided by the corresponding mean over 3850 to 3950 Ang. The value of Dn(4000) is 1.24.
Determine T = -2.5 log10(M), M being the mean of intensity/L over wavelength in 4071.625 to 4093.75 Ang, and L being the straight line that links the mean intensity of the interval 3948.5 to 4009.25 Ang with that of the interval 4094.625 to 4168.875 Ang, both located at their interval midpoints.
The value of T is -0.07 mag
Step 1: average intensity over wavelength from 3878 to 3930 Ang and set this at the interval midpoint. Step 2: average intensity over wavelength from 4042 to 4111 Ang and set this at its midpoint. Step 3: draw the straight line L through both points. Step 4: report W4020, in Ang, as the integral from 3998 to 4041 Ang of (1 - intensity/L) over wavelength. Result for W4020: -4.1 Ang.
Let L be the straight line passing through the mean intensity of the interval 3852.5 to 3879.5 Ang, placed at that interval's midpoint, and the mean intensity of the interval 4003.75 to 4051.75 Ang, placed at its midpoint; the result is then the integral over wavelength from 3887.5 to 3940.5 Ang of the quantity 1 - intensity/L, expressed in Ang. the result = 9.8 Ang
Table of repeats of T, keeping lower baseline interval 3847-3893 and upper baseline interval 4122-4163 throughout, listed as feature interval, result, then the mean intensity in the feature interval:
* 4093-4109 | 0.199 mag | 6.21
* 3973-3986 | 0.089 mag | 6.59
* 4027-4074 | -0.031 mag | 7.54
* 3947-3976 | 0.204 mag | 5.89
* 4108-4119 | 0.030 mag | 7.28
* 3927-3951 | 0.284 mag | 5.43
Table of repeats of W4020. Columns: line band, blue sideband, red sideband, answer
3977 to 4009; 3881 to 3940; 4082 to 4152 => -3.74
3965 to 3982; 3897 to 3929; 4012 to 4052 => 5.59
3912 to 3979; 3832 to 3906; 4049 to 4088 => 9.56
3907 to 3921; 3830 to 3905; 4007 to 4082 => -0.93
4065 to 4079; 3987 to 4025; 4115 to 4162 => 0.22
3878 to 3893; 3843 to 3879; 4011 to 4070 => 3.16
